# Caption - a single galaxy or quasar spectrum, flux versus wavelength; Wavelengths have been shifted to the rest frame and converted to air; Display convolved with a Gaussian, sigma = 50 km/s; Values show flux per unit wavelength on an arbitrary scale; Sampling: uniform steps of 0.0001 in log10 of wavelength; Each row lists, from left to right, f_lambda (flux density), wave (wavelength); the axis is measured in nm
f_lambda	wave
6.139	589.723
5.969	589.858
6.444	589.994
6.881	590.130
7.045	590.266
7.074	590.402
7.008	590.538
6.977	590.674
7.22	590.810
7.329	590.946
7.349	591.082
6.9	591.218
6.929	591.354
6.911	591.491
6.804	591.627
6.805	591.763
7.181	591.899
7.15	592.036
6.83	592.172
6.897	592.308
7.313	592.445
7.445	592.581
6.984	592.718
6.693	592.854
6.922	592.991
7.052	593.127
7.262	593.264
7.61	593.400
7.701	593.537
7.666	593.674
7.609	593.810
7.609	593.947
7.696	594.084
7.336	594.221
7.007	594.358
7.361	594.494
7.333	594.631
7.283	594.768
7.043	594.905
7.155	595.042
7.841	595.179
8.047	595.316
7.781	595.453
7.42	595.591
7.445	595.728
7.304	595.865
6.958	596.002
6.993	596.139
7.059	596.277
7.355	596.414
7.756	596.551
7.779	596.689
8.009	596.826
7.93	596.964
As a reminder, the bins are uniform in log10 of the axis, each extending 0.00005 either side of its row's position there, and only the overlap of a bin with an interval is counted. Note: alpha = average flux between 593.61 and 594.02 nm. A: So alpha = 7.63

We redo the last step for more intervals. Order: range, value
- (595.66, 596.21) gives 7.17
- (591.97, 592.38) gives 6.96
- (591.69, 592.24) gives 6.99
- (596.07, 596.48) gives 7.13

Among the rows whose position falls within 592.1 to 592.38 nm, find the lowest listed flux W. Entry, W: 6.83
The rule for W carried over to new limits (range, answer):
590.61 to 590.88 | 6.977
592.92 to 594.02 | 6.922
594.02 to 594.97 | 7.007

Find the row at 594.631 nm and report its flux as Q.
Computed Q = 7.333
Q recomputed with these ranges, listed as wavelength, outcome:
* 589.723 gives 6.139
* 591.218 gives 6.9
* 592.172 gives 6.83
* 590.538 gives 7.008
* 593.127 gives 7.052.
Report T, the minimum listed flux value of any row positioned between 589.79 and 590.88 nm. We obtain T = 5.969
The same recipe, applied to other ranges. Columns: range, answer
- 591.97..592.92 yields 6.693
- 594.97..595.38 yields 7.155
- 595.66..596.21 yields 6.958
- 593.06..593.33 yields 7.052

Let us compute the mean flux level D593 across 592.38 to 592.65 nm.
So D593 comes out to 7.38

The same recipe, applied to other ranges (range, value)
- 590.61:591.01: 7.18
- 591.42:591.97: 6.92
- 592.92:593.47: 7.21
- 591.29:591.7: 6.87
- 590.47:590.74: 6.99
